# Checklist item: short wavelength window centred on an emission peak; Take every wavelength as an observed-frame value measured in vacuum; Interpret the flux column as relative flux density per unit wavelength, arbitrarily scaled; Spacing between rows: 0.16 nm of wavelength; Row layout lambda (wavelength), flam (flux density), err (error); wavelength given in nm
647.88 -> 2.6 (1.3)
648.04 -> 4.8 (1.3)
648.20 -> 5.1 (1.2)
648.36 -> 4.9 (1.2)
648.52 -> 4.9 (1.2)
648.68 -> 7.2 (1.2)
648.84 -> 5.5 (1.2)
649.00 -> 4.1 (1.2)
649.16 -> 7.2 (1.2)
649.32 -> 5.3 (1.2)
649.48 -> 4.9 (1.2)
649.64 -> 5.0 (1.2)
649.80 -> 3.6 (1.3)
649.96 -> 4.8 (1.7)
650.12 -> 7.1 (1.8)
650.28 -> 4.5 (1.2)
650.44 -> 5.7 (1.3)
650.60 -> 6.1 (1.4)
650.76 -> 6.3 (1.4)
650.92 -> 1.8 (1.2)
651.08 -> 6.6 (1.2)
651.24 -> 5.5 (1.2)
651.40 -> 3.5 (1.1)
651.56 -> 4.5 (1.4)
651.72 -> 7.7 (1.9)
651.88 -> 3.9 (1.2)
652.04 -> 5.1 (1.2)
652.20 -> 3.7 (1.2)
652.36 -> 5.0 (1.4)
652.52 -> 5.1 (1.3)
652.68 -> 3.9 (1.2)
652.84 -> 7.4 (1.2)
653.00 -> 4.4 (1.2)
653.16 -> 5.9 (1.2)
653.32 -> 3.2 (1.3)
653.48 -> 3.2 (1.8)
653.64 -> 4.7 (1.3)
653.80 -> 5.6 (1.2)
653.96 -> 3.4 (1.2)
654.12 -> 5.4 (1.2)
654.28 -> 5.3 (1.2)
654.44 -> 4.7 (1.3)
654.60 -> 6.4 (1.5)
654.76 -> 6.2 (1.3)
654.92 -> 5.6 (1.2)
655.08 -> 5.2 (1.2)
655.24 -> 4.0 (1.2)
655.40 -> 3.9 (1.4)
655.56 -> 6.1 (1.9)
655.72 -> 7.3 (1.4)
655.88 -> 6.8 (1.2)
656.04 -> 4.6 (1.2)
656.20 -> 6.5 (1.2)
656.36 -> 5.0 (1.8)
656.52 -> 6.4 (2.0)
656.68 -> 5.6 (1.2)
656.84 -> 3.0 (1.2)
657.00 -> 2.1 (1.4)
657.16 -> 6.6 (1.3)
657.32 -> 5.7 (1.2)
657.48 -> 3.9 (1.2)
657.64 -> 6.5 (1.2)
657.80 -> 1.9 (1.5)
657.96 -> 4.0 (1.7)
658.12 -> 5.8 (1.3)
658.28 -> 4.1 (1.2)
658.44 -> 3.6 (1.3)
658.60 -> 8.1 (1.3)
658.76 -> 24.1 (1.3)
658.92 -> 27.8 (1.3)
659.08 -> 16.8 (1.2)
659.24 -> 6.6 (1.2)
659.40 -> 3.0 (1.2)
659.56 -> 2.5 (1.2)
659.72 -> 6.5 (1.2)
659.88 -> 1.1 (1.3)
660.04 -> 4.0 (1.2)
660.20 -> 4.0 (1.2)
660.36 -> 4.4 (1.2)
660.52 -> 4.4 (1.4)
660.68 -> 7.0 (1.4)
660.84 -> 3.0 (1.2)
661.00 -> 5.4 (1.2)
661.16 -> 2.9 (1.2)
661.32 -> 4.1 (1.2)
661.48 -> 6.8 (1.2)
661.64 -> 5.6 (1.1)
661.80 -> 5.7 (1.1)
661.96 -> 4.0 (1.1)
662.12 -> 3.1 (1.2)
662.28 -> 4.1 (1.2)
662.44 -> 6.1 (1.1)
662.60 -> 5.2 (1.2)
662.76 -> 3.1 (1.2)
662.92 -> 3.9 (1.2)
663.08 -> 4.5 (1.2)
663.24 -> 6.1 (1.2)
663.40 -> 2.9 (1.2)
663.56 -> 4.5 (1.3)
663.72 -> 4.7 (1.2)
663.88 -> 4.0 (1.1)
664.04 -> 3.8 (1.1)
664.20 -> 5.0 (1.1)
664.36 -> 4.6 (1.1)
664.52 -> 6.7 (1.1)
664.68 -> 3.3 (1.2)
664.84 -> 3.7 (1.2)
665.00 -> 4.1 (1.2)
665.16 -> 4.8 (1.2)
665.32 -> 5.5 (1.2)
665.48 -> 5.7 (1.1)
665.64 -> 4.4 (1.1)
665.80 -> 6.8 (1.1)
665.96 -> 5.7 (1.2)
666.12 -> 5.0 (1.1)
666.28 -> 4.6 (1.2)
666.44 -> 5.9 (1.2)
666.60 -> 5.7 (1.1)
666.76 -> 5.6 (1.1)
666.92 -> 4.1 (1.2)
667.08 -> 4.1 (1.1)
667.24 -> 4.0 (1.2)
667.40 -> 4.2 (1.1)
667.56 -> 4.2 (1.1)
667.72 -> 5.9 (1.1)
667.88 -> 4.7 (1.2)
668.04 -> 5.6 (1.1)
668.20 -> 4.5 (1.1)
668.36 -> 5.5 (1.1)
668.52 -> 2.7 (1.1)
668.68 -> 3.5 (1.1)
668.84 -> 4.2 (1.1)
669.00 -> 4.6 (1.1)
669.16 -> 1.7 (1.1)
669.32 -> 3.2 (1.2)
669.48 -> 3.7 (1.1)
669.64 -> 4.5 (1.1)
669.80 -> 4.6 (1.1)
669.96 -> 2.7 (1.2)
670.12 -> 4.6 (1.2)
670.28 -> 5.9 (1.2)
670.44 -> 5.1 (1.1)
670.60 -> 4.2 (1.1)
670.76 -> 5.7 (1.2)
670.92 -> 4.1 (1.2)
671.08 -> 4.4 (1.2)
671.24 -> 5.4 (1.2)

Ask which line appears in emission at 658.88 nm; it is H-beta 4861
